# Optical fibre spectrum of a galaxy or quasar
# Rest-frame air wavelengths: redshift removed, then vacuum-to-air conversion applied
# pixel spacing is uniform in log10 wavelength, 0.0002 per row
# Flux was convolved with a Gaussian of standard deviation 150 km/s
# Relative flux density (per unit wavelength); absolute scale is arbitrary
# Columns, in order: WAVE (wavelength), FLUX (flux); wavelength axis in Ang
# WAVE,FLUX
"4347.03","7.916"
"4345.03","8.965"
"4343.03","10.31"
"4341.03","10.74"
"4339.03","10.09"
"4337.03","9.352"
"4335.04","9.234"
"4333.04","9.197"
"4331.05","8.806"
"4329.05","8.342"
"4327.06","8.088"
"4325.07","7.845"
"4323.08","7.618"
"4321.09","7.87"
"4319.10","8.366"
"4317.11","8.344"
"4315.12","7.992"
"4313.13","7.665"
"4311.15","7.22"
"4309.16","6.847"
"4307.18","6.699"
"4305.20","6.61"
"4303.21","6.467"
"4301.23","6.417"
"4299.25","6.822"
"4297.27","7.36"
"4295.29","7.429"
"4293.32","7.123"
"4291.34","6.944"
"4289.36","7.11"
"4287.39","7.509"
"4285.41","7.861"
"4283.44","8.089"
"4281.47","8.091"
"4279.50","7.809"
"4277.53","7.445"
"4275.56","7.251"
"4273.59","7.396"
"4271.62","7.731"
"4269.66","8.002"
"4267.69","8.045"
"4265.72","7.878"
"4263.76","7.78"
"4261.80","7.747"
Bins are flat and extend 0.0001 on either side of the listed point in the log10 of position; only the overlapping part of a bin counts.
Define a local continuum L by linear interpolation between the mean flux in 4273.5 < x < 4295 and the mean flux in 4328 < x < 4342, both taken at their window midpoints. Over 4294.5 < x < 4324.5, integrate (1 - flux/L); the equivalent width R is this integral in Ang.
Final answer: 4.0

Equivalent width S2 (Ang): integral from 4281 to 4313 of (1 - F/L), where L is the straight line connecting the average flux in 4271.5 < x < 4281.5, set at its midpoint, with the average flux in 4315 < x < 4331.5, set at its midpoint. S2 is 2.64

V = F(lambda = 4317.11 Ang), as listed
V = 8.344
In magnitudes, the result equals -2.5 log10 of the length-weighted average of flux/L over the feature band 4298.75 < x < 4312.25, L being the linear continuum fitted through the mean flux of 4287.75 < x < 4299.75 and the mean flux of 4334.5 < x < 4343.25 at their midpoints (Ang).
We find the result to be 0.17 mag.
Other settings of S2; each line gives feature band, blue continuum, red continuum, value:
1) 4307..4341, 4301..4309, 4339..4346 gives 0.01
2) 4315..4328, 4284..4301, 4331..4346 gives 1.08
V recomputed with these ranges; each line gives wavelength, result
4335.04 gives 9.234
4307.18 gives 6.699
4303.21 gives 6.467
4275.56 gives 7.251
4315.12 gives 7.992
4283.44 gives 8.089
